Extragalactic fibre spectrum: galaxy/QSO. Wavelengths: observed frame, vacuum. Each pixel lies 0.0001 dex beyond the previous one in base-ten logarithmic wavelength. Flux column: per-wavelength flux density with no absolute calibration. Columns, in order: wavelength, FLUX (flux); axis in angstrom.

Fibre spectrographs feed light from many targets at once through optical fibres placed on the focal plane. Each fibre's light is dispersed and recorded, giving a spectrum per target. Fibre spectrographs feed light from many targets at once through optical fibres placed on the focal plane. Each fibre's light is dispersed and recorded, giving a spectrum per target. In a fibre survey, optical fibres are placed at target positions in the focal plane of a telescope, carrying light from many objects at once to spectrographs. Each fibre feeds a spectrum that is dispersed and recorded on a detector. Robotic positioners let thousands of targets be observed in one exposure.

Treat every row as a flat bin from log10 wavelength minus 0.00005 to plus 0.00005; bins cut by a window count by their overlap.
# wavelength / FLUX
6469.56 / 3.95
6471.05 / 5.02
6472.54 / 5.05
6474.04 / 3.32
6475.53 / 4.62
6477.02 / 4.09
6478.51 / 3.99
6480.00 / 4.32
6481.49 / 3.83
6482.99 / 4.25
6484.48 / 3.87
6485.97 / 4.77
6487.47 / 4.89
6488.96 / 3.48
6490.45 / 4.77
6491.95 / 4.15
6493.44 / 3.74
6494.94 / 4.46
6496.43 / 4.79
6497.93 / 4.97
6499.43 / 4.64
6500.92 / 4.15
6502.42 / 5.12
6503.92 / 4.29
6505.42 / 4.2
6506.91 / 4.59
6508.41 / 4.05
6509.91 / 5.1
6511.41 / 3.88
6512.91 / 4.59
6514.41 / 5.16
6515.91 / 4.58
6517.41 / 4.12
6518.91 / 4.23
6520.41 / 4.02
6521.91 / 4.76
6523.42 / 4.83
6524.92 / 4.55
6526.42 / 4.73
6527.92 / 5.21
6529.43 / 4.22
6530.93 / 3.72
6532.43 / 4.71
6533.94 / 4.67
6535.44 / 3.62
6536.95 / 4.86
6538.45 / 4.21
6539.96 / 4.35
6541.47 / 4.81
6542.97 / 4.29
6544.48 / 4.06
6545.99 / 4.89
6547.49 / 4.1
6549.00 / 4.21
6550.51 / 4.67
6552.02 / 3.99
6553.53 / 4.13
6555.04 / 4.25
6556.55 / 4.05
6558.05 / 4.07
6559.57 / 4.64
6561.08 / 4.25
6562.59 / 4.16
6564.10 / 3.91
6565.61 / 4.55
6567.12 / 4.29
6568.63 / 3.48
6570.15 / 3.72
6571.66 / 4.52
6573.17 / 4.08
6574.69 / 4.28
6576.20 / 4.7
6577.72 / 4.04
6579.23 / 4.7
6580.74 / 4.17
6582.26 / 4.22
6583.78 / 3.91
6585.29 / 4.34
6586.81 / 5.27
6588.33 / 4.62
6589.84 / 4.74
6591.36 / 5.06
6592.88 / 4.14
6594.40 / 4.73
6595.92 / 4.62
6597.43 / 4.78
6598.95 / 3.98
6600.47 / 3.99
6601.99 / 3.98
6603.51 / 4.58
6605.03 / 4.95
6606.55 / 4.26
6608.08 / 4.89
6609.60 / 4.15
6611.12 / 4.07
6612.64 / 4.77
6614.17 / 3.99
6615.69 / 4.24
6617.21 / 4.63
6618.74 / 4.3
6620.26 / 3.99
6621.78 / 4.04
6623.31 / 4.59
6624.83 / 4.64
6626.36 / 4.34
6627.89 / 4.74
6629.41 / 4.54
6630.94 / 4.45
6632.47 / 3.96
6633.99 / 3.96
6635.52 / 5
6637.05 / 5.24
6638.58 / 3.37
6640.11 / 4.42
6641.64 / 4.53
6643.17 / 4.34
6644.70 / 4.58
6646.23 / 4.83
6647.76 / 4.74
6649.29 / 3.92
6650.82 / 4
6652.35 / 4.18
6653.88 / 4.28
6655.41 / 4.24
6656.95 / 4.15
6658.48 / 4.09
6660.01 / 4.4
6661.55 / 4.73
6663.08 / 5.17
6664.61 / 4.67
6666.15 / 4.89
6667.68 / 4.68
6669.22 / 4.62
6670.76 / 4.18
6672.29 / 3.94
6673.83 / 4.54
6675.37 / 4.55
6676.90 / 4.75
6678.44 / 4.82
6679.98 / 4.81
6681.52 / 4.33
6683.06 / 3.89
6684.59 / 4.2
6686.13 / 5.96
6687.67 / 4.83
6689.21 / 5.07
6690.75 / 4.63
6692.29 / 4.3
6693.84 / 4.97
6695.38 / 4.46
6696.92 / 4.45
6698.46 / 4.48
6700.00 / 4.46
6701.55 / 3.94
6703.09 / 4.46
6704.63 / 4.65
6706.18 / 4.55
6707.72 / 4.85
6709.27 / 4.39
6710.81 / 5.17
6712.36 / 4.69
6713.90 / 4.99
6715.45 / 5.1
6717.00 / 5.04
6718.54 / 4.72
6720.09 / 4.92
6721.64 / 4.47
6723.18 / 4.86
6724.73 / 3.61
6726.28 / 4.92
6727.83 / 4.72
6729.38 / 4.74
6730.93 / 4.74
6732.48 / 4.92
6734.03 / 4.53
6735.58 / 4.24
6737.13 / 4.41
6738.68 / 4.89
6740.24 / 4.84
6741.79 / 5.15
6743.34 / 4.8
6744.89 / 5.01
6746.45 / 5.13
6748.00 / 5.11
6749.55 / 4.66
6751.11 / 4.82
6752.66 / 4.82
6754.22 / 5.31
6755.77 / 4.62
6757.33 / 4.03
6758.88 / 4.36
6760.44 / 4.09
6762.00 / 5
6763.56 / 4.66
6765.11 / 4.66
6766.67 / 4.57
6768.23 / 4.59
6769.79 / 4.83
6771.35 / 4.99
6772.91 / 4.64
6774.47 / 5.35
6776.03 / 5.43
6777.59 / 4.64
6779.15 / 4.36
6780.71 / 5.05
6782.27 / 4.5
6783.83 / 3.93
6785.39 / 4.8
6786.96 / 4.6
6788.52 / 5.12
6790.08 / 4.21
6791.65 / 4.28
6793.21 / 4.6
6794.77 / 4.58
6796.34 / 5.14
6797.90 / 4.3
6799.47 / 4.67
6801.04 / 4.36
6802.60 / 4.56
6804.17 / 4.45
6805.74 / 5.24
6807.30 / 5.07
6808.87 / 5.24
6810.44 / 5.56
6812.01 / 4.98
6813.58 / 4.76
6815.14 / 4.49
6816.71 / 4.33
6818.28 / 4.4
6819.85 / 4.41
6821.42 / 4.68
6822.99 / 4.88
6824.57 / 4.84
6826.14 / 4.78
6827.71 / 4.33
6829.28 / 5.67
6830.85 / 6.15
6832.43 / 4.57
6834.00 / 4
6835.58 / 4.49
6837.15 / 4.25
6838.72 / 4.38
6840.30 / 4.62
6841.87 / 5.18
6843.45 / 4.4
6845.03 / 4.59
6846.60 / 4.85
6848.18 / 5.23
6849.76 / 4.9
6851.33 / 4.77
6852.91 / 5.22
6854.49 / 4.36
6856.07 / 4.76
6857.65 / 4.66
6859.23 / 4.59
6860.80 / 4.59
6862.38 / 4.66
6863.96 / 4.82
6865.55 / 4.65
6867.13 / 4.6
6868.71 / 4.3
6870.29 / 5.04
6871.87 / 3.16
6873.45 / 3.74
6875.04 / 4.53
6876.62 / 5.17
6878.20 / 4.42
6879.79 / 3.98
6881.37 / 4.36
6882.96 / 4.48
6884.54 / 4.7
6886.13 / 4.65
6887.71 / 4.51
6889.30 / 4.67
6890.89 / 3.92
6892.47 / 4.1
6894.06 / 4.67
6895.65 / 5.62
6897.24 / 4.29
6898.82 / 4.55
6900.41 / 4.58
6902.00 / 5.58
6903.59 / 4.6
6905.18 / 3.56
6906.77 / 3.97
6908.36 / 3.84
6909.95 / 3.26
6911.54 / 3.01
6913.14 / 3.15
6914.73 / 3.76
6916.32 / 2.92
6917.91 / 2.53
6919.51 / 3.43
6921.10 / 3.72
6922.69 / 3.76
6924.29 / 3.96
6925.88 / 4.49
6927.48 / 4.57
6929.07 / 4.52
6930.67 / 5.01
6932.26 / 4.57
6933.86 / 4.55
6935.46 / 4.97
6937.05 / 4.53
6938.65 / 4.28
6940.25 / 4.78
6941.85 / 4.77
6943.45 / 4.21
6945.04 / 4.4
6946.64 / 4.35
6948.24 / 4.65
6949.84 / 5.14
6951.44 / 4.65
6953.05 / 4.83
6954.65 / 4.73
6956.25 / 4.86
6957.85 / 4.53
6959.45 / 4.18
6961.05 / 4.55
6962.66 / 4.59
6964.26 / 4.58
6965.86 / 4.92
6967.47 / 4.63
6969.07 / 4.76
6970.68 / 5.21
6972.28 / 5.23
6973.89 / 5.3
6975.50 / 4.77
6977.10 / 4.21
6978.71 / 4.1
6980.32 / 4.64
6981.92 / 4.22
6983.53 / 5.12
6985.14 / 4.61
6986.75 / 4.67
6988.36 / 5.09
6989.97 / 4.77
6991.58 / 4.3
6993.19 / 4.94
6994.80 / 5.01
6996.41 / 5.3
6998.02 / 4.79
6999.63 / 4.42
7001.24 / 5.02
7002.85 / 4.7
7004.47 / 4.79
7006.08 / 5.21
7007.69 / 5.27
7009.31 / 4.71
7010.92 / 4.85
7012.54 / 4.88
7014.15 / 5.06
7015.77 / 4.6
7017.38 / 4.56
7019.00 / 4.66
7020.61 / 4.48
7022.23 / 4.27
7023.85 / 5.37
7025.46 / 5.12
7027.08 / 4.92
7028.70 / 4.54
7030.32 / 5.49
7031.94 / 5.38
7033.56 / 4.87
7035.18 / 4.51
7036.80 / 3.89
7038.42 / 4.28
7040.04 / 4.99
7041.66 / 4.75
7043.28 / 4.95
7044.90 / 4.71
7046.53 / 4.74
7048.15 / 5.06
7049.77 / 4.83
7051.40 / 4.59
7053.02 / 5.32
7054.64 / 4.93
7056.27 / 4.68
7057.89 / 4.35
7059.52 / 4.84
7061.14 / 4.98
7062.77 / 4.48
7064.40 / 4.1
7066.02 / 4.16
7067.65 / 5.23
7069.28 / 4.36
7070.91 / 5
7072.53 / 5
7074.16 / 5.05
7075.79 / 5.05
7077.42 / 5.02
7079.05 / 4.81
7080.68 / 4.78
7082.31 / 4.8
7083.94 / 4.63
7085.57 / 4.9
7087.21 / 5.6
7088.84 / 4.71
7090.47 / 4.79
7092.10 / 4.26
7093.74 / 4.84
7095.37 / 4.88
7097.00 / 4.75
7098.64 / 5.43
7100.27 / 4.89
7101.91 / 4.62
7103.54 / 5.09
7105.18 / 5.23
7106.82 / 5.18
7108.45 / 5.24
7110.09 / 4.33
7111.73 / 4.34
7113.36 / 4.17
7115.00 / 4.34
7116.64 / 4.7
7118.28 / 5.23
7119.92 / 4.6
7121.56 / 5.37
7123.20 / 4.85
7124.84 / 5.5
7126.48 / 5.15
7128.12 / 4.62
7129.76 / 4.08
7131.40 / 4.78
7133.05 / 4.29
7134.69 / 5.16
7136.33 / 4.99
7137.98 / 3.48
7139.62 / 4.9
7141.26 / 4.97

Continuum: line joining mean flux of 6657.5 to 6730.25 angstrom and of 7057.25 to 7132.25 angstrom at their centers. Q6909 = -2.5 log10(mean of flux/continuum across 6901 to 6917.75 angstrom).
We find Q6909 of 0.26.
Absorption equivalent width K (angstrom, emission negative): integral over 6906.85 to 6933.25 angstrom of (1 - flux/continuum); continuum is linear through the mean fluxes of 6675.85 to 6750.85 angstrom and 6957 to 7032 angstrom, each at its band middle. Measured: 5.4 angstrom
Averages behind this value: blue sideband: 4.7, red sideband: 4.79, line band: 3.79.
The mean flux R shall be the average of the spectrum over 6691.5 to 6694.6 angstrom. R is 4.62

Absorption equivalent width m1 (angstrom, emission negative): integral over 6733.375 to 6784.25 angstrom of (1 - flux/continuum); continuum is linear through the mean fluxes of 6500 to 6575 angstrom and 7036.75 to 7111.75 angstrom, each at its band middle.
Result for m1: -2.11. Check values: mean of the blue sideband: 4.36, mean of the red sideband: 4.81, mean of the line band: 4.73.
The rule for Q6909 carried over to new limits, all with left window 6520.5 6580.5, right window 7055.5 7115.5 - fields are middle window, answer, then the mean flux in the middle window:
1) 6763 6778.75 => -0.07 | 4.83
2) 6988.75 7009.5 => -0.04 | 4.87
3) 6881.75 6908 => 0.03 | 4.51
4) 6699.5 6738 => -0.04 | 4.65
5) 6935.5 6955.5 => 0.01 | 4.62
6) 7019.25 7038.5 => -0.01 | 4.78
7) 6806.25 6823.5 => -0.06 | 4.81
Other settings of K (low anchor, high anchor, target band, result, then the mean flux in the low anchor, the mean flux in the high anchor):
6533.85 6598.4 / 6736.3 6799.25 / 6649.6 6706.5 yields 0.5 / 4.35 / 4.72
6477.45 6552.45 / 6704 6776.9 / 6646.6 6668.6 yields 0.9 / 4.41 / 4.76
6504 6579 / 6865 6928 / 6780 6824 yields -4.9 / 4.35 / 4.17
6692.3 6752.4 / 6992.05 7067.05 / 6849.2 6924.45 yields 7.6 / 4.7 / 4.79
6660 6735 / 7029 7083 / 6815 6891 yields 1.5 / 4.65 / 4.79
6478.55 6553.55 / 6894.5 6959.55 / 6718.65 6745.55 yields -2.1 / 4.41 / 4.29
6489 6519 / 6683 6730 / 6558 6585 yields 1.9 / 4.46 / 4.67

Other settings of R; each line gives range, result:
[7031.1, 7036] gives 4.92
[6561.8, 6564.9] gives 4.05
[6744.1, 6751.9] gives 4.95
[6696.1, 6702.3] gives 4.33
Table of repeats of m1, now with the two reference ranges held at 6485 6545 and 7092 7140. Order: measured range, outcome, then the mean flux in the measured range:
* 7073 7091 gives -0.6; 4.92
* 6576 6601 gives 0.2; 4.47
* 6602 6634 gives 0.9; 4.39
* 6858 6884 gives 1.1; 4.45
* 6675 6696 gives -0.6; 4.69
